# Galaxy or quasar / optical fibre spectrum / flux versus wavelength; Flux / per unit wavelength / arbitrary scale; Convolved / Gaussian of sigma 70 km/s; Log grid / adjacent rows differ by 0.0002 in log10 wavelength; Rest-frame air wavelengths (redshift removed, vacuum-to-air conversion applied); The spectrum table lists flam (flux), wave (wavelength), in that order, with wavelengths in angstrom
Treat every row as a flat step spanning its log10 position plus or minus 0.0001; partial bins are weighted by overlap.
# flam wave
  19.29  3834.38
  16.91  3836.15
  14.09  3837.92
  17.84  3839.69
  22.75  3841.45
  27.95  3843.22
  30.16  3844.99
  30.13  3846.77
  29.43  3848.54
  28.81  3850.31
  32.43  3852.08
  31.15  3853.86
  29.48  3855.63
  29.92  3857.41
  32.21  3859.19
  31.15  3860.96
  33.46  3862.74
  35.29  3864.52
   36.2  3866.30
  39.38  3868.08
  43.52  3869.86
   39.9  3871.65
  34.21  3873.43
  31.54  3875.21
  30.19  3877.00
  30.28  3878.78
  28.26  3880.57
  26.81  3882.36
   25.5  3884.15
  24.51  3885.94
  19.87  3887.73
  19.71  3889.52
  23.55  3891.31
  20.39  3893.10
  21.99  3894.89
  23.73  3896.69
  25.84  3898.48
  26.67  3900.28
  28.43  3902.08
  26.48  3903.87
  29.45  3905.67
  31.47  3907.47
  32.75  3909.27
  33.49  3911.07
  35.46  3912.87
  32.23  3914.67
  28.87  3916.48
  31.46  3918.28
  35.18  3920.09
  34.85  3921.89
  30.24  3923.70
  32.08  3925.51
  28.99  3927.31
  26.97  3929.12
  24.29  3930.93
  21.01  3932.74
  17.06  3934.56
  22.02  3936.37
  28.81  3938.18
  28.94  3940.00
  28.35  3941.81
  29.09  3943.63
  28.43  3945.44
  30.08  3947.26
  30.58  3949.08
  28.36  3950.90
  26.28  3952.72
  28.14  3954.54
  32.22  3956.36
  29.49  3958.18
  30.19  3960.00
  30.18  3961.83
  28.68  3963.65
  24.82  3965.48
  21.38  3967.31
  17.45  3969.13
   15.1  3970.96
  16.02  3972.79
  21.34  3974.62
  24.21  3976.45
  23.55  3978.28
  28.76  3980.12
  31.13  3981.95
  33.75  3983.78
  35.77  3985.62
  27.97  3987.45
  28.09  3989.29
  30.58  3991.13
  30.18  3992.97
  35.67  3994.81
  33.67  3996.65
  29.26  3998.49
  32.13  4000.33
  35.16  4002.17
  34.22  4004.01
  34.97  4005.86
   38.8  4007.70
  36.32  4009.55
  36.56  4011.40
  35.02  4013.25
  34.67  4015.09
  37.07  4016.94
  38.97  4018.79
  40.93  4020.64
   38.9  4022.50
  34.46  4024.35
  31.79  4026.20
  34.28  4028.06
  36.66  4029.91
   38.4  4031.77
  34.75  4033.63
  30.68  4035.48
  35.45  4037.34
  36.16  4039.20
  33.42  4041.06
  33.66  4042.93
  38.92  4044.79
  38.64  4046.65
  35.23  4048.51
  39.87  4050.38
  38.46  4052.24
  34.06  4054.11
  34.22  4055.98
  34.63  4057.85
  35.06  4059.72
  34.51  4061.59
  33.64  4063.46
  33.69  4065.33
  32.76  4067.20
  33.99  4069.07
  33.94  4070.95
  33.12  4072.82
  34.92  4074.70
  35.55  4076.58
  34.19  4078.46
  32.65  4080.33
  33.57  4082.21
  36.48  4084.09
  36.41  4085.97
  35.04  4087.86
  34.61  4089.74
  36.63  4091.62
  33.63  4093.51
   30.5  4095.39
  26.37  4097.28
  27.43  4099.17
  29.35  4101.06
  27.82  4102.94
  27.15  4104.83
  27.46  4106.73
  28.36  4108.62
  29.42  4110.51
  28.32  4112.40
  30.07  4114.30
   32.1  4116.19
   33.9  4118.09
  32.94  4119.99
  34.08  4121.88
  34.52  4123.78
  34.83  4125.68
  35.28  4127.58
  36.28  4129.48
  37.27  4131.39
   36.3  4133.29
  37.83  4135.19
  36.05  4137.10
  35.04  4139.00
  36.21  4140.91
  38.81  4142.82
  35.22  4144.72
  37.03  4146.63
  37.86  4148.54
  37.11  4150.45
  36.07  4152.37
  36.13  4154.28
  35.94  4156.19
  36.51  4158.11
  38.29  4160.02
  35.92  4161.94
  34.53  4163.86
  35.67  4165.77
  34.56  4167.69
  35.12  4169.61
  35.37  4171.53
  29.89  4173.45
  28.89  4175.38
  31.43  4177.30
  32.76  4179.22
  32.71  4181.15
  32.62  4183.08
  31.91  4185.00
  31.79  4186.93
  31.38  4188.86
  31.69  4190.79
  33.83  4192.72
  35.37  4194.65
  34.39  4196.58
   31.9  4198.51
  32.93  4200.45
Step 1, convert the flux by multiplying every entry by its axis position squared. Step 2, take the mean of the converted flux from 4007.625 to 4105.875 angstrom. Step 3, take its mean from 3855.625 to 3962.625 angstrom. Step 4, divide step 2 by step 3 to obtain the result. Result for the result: 1.3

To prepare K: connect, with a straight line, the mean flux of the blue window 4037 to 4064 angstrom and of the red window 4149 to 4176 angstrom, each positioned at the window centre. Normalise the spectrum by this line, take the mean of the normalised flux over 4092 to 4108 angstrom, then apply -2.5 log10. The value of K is 0.22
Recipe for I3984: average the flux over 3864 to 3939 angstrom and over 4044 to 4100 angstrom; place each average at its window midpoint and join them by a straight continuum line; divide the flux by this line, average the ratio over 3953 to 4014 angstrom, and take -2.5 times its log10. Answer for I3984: 0.08 mag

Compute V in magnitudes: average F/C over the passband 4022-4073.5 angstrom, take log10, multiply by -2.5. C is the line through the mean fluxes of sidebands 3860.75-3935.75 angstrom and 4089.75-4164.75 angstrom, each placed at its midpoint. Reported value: -0.09 mag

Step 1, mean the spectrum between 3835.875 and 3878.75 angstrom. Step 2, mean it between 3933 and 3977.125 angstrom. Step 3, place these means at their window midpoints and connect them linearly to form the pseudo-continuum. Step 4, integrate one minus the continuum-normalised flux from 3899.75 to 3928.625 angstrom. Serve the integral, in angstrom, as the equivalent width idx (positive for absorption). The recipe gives -3.6 angstrom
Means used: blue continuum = 30.5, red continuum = 25.6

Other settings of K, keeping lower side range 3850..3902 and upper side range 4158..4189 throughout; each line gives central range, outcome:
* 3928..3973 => 0.18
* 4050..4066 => -0.11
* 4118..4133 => -0.07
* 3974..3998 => 0.05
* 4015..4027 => -0.17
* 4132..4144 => -0.12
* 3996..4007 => -0.07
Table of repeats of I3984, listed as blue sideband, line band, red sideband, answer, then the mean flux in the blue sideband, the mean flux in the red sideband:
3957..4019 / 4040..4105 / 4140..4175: -0.04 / 30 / 35.8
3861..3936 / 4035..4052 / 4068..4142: -0.13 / 29.3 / 33.1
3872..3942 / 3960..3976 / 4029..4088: 0.34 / 27.8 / 35.1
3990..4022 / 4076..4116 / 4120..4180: 0.12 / 35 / 35.4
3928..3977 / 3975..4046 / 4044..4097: -0.12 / 25.6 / 34.8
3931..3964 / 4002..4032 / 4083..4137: -0.22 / 27.6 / 32.6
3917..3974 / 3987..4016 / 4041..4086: -0.09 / 27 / 35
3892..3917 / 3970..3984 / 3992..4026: 0.37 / 28.3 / 35.3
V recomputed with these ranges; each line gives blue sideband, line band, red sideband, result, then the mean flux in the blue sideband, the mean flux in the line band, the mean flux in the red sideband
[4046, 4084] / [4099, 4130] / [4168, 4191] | 0.08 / 34.8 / 31.2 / 32.2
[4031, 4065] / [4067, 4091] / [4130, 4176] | 0.03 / 35.5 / 34.5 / 35.8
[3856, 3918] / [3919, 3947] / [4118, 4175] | 0.11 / 29.8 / 27.8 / 35.6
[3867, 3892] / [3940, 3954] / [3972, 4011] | 0.06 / 29.9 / 28.7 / 30.7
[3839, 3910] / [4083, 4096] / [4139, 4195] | -0.06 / 29.1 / 34.9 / 34.5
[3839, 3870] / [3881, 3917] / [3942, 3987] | 0.09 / 31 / 26.9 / 26.9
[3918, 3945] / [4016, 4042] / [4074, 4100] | -0.15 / 27.9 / 35.8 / 33.4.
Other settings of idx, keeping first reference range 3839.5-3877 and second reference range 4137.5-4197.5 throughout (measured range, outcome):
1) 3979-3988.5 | 0.5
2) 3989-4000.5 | 0.6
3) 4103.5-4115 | 1.9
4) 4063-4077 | -0.1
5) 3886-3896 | 3.4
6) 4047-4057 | -0.9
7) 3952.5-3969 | 2.7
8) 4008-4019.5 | -1.1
